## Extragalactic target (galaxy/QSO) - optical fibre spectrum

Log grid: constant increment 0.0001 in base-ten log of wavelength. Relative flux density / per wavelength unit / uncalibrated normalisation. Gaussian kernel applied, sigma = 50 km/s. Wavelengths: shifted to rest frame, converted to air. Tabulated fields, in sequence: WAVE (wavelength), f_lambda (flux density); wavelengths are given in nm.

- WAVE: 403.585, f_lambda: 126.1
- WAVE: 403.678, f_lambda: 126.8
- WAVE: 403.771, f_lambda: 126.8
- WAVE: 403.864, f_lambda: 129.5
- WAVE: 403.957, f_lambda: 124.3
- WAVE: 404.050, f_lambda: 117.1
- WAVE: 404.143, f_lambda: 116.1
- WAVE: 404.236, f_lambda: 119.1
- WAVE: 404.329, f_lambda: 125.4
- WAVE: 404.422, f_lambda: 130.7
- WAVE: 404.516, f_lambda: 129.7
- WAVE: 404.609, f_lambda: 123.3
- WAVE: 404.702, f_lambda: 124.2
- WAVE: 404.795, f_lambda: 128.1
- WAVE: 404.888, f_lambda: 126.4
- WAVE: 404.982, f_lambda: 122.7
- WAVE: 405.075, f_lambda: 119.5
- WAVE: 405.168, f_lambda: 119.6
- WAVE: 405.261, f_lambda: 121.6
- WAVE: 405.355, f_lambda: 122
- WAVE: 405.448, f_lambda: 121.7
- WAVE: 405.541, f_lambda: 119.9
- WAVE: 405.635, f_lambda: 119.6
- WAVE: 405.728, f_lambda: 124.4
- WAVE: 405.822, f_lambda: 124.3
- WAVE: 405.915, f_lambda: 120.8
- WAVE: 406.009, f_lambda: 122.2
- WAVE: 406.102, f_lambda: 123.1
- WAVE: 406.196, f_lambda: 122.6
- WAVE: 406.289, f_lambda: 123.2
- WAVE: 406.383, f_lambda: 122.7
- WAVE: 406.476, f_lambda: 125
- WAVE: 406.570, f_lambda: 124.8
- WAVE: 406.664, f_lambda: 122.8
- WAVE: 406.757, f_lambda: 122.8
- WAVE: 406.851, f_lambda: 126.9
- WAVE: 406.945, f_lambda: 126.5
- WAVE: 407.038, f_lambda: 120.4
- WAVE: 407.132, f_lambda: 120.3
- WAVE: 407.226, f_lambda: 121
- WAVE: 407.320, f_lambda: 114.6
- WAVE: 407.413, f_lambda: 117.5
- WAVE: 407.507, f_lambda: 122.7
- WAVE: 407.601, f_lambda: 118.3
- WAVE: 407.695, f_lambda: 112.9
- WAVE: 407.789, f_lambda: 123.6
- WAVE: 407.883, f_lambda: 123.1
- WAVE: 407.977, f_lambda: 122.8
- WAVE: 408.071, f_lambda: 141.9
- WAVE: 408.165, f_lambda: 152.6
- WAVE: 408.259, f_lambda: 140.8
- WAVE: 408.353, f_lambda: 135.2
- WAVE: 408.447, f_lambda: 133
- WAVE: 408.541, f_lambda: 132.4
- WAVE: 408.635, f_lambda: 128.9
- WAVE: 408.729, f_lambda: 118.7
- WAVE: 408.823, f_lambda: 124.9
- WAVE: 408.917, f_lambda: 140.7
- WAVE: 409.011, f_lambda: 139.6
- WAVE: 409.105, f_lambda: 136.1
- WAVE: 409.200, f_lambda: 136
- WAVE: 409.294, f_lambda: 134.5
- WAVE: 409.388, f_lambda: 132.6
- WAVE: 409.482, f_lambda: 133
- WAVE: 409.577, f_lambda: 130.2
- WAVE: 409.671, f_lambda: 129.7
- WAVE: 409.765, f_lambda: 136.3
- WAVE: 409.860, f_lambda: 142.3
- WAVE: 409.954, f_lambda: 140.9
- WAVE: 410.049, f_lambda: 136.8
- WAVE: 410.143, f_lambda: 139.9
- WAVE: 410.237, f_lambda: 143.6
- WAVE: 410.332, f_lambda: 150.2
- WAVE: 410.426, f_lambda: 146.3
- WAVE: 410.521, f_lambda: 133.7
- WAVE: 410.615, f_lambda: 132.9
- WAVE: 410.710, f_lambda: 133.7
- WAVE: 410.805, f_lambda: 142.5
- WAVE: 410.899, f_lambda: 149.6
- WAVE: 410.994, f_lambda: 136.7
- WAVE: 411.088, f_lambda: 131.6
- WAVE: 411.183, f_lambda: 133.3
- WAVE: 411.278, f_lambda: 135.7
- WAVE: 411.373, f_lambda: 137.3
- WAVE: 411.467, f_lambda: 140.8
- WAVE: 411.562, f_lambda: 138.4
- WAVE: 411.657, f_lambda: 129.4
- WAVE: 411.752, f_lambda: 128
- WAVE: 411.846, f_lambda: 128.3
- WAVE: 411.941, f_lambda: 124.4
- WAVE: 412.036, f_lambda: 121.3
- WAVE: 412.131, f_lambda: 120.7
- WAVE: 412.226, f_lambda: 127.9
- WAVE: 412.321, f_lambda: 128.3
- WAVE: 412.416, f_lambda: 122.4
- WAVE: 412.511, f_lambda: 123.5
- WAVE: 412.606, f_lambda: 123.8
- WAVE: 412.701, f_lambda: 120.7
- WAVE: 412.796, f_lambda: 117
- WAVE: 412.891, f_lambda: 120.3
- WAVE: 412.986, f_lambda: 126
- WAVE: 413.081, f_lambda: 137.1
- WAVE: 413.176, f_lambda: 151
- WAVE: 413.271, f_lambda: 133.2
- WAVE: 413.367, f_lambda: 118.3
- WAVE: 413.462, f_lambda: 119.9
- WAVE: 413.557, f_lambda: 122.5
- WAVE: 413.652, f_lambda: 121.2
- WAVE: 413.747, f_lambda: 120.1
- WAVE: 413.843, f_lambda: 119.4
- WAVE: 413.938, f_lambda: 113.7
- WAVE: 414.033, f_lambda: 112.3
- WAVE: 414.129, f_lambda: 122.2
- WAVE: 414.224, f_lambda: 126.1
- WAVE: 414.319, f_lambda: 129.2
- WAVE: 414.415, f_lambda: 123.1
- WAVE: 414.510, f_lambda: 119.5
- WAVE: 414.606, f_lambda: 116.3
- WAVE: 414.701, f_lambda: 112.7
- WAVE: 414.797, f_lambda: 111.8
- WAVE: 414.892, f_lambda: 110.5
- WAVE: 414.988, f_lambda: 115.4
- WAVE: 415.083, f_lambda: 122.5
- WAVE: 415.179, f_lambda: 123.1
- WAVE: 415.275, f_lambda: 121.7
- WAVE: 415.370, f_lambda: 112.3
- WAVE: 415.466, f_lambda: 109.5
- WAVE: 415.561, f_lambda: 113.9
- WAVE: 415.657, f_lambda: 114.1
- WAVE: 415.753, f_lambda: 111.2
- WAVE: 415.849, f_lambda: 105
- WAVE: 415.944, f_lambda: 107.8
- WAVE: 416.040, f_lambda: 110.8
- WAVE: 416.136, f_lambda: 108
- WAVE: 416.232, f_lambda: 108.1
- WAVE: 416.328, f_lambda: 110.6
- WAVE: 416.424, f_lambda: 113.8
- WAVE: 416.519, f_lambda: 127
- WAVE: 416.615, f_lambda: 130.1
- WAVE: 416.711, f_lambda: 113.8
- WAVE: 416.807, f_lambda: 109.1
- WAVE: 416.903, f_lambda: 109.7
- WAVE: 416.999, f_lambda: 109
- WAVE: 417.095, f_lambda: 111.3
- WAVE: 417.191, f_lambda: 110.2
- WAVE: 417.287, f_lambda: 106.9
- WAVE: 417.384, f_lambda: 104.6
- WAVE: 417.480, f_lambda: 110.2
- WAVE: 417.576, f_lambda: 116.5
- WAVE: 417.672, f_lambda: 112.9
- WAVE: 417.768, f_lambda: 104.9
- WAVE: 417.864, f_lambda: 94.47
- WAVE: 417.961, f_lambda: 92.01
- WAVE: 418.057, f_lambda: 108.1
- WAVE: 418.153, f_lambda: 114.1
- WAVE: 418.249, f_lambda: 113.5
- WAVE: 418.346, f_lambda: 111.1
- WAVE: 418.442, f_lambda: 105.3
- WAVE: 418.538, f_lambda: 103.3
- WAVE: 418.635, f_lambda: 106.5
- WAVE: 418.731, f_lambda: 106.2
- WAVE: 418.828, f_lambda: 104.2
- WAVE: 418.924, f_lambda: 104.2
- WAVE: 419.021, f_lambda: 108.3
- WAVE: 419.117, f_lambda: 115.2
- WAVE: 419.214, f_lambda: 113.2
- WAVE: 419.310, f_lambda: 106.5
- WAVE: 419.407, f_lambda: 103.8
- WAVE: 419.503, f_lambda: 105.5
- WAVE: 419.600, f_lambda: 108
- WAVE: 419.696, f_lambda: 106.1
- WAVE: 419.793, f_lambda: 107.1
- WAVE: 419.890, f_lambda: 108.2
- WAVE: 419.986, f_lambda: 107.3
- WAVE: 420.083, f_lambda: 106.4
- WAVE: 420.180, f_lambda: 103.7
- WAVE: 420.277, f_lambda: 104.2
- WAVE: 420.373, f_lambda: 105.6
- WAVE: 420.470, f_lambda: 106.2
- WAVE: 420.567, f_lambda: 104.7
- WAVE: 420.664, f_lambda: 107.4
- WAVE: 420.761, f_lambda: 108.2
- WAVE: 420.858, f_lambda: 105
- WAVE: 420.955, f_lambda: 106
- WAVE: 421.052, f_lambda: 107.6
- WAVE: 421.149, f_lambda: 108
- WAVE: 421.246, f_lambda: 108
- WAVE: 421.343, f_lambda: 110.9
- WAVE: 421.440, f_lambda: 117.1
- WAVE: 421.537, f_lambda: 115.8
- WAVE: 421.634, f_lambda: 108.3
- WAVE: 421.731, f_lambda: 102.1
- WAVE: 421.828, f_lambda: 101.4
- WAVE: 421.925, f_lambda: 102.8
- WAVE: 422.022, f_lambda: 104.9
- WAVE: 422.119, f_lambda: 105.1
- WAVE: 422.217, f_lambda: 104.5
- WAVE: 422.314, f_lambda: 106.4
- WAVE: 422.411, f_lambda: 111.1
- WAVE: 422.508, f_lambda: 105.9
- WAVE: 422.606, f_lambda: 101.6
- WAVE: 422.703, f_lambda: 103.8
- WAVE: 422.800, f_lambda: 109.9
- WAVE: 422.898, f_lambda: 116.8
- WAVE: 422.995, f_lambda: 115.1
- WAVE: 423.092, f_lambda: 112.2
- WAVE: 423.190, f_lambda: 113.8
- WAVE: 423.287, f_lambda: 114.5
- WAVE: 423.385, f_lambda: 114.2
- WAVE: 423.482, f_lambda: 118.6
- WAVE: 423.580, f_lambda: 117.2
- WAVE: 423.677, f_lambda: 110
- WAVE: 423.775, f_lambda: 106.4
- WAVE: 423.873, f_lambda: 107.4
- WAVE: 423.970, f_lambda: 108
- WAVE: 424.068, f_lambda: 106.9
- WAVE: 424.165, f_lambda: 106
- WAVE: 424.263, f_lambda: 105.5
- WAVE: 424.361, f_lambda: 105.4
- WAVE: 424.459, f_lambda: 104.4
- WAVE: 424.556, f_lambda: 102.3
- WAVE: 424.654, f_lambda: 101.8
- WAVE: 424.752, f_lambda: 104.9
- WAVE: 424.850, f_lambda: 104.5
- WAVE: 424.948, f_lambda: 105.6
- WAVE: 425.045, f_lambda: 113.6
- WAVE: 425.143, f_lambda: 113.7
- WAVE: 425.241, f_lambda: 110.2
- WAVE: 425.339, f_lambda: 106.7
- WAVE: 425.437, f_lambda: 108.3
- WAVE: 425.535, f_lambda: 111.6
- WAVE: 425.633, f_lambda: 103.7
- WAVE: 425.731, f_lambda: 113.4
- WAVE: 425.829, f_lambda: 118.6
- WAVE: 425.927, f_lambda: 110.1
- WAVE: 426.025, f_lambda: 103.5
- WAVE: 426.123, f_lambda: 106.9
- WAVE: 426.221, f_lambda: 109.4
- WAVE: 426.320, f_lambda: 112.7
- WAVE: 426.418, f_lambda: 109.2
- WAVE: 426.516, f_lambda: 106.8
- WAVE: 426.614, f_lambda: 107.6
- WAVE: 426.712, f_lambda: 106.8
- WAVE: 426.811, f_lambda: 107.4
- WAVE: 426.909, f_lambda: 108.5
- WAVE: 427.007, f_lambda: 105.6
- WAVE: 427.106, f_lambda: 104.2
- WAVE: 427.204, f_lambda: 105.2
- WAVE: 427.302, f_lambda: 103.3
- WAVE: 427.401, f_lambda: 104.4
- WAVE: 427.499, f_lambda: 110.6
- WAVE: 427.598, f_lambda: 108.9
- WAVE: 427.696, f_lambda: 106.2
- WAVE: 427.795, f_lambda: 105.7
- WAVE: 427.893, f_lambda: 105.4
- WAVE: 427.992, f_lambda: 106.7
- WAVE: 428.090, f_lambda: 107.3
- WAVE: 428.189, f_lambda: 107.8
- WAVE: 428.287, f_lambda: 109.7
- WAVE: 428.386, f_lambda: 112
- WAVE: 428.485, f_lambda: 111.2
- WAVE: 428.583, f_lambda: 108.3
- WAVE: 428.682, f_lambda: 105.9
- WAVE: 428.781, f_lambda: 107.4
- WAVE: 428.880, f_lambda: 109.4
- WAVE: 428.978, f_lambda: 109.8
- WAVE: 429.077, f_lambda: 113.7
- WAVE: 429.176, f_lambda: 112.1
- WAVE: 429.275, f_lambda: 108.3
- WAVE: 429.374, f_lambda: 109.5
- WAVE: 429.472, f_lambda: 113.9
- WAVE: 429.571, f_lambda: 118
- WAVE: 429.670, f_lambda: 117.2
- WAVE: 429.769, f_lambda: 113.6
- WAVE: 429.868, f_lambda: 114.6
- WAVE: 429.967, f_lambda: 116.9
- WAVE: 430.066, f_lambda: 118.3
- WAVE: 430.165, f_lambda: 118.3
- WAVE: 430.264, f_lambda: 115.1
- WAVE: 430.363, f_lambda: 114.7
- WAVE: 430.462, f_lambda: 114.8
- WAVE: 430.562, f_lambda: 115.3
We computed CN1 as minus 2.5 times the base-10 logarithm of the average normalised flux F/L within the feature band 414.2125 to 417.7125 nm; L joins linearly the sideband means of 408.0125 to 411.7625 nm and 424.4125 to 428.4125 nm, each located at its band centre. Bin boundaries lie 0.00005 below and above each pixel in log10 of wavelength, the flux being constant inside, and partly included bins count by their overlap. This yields 0.11 mag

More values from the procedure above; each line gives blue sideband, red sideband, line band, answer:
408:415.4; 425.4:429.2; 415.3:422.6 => 0.107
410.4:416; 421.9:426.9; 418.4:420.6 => 0.088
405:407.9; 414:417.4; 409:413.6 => -0.127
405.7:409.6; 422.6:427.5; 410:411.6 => -0.126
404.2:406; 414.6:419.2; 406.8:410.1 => -0.089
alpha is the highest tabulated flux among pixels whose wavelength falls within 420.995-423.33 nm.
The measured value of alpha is 117.1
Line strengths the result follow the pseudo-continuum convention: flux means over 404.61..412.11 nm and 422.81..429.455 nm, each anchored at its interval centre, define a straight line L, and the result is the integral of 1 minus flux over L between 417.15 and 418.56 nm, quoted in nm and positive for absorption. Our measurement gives 0.13 nm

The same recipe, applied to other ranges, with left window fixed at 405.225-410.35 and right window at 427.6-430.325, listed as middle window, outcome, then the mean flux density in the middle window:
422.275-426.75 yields 0.23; 109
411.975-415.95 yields 0.10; 120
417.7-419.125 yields 0.16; 106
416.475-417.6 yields 0.07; 113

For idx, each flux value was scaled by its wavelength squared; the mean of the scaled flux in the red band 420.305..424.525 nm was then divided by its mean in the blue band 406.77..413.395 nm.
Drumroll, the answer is 0.88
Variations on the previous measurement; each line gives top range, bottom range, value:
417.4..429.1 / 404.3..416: 0.91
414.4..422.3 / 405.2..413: 0.89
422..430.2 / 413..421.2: 1.02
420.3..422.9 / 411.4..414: 0.89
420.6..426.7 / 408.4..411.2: 0.85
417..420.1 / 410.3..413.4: 0.84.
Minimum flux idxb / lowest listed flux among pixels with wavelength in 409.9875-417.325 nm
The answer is 105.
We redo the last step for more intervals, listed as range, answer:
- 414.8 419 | 92.01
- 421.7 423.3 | 101.4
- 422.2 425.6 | 101.6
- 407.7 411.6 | 118.7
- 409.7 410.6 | 133.7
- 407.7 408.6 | 122.8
